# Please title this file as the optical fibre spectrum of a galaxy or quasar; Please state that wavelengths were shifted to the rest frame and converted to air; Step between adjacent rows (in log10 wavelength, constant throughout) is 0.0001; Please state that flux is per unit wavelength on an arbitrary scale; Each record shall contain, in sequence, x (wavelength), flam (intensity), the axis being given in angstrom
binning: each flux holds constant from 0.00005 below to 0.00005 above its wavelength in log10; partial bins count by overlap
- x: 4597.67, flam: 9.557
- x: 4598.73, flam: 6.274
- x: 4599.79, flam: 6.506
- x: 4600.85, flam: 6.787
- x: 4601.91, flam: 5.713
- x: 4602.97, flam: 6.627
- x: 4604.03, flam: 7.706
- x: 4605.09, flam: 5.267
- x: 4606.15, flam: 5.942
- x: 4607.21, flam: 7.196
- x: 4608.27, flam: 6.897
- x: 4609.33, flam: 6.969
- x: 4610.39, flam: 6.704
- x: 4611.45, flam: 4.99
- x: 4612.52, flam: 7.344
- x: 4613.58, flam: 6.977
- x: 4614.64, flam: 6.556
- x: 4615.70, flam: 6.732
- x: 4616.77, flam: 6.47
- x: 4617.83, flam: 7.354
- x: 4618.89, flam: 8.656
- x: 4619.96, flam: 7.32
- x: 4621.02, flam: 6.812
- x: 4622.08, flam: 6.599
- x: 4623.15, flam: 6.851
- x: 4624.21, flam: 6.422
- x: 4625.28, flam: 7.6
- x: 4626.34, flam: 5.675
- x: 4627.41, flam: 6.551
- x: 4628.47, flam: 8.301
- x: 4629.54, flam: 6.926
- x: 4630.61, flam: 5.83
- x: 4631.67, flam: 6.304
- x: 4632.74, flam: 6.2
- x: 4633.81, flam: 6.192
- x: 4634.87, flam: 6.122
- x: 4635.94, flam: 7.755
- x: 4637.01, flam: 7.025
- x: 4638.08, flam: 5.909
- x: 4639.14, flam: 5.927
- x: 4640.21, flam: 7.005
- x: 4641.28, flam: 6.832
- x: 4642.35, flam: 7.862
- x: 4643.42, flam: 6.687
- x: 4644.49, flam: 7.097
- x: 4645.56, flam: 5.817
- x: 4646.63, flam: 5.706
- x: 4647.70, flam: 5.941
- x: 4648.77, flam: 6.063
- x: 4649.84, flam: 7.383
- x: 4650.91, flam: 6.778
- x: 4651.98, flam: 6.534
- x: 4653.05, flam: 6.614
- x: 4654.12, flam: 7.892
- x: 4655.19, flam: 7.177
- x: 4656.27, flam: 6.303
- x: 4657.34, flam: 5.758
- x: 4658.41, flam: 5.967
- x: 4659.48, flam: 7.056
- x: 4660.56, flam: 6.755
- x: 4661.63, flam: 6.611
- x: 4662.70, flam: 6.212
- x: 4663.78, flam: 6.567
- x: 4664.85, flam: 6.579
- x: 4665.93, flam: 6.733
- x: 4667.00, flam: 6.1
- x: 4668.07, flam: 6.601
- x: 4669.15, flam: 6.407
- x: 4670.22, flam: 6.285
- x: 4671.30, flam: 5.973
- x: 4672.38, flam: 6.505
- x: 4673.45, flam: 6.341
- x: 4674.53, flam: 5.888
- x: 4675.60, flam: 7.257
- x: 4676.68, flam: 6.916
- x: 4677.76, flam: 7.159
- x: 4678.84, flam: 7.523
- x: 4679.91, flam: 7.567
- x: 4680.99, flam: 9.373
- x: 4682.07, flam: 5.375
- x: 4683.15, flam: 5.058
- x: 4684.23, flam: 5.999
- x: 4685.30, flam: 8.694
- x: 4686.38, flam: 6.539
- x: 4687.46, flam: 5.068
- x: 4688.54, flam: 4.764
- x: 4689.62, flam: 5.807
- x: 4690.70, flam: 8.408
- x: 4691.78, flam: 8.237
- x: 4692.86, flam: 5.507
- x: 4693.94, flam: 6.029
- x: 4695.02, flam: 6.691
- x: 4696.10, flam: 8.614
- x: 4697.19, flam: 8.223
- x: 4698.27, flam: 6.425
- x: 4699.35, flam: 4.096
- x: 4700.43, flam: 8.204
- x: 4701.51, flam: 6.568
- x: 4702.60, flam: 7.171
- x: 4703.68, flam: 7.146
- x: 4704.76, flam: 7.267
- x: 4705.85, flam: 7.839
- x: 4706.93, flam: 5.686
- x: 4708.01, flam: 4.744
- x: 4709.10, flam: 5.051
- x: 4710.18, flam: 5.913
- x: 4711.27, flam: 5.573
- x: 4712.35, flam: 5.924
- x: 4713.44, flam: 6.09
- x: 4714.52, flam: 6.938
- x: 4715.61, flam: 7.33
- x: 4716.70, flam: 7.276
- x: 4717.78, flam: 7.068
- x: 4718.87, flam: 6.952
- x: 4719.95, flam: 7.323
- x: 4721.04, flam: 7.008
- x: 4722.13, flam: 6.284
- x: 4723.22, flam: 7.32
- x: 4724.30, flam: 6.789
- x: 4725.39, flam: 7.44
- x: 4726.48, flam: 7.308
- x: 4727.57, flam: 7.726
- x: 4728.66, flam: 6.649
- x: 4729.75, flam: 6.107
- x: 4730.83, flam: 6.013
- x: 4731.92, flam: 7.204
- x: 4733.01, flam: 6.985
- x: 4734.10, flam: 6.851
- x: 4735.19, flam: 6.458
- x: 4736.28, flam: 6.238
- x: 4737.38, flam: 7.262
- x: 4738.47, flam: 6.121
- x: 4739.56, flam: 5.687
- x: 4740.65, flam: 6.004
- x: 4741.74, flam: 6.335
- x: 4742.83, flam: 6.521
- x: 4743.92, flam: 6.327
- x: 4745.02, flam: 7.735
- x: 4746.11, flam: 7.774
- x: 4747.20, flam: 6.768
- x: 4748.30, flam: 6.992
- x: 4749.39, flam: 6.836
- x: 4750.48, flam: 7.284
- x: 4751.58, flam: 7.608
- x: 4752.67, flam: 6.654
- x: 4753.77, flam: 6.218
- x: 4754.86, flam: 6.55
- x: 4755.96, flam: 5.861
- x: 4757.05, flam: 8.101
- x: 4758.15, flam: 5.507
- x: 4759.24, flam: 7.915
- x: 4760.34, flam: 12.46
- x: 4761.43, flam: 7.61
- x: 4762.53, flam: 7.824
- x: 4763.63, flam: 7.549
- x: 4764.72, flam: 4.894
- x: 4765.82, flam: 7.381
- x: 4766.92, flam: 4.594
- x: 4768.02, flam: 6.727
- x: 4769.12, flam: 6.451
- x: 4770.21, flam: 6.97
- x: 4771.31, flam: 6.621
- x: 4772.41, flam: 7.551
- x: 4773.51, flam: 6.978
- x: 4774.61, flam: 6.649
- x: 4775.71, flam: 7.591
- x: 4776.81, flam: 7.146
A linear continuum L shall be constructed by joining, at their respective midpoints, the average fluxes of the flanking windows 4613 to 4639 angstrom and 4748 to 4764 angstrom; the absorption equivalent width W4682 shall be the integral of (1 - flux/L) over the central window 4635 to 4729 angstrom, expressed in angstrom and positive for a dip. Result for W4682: 5.1 angstrom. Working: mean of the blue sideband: 6.79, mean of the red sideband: 7.4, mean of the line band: 6.67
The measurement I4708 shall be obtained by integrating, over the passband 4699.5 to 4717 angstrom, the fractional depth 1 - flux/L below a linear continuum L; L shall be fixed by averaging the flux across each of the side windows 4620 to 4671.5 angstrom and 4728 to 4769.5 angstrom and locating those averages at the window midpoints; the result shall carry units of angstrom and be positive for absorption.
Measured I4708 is 0.7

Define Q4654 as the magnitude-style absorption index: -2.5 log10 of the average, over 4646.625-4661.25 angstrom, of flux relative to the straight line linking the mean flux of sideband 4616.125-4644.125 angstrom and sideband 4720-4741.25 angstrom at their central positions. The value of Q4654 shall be 0.03 mag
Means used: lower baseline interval 6.81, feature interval 6.6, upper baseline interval 6.72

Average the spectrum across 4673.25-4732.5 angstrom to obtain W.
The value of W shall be 6.72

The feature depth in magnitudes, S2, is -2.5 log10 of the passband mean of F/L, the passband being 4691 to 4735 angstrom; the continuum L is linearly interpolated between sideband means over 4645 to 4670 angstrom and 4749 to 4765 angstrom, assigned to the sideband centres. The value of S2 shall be 0.03 mag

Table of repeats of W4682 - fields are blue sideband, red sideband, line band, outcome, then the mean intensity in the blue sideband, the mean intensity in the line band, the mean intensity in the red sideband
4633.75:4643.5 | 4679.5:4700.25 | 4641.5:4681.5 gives 0.1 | 6.76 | 6.7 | 6.68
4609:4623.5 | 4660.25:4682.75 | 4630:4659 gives 1.0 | 6.88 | 6.55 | 6.69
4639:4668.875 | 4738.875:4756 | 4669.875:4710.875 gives 0.1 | 6.6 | 6.63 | 6.72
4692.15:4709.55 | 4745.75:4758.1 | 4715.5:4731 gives -0.6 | 6.6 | 6.99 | 6.89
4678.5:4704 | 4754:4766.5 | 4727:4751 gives 1.6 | 6.79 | 6.72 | 7.37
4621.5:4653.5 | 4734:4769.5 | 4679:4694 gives 0.2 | 6.62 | 6.65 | 6.88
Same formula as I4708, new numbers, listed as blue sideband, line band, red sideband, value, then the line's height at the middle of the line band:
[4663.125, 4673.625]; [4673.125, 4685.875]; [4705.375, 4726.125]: -1.0 angstrom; 6.44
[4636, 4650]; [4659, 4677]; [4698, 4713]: -0.2 angstrom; 6.45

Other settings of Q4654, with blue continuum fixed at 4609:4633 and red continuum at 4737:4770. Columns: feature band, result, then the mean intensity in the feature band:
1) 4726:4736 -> 0.016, 6.8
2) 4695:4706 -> -0.036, 7.1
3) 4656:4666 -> 0.063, 6.44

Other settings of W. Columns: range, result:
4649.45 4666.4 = 6.68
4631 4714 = 6.57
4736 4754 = 6.74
